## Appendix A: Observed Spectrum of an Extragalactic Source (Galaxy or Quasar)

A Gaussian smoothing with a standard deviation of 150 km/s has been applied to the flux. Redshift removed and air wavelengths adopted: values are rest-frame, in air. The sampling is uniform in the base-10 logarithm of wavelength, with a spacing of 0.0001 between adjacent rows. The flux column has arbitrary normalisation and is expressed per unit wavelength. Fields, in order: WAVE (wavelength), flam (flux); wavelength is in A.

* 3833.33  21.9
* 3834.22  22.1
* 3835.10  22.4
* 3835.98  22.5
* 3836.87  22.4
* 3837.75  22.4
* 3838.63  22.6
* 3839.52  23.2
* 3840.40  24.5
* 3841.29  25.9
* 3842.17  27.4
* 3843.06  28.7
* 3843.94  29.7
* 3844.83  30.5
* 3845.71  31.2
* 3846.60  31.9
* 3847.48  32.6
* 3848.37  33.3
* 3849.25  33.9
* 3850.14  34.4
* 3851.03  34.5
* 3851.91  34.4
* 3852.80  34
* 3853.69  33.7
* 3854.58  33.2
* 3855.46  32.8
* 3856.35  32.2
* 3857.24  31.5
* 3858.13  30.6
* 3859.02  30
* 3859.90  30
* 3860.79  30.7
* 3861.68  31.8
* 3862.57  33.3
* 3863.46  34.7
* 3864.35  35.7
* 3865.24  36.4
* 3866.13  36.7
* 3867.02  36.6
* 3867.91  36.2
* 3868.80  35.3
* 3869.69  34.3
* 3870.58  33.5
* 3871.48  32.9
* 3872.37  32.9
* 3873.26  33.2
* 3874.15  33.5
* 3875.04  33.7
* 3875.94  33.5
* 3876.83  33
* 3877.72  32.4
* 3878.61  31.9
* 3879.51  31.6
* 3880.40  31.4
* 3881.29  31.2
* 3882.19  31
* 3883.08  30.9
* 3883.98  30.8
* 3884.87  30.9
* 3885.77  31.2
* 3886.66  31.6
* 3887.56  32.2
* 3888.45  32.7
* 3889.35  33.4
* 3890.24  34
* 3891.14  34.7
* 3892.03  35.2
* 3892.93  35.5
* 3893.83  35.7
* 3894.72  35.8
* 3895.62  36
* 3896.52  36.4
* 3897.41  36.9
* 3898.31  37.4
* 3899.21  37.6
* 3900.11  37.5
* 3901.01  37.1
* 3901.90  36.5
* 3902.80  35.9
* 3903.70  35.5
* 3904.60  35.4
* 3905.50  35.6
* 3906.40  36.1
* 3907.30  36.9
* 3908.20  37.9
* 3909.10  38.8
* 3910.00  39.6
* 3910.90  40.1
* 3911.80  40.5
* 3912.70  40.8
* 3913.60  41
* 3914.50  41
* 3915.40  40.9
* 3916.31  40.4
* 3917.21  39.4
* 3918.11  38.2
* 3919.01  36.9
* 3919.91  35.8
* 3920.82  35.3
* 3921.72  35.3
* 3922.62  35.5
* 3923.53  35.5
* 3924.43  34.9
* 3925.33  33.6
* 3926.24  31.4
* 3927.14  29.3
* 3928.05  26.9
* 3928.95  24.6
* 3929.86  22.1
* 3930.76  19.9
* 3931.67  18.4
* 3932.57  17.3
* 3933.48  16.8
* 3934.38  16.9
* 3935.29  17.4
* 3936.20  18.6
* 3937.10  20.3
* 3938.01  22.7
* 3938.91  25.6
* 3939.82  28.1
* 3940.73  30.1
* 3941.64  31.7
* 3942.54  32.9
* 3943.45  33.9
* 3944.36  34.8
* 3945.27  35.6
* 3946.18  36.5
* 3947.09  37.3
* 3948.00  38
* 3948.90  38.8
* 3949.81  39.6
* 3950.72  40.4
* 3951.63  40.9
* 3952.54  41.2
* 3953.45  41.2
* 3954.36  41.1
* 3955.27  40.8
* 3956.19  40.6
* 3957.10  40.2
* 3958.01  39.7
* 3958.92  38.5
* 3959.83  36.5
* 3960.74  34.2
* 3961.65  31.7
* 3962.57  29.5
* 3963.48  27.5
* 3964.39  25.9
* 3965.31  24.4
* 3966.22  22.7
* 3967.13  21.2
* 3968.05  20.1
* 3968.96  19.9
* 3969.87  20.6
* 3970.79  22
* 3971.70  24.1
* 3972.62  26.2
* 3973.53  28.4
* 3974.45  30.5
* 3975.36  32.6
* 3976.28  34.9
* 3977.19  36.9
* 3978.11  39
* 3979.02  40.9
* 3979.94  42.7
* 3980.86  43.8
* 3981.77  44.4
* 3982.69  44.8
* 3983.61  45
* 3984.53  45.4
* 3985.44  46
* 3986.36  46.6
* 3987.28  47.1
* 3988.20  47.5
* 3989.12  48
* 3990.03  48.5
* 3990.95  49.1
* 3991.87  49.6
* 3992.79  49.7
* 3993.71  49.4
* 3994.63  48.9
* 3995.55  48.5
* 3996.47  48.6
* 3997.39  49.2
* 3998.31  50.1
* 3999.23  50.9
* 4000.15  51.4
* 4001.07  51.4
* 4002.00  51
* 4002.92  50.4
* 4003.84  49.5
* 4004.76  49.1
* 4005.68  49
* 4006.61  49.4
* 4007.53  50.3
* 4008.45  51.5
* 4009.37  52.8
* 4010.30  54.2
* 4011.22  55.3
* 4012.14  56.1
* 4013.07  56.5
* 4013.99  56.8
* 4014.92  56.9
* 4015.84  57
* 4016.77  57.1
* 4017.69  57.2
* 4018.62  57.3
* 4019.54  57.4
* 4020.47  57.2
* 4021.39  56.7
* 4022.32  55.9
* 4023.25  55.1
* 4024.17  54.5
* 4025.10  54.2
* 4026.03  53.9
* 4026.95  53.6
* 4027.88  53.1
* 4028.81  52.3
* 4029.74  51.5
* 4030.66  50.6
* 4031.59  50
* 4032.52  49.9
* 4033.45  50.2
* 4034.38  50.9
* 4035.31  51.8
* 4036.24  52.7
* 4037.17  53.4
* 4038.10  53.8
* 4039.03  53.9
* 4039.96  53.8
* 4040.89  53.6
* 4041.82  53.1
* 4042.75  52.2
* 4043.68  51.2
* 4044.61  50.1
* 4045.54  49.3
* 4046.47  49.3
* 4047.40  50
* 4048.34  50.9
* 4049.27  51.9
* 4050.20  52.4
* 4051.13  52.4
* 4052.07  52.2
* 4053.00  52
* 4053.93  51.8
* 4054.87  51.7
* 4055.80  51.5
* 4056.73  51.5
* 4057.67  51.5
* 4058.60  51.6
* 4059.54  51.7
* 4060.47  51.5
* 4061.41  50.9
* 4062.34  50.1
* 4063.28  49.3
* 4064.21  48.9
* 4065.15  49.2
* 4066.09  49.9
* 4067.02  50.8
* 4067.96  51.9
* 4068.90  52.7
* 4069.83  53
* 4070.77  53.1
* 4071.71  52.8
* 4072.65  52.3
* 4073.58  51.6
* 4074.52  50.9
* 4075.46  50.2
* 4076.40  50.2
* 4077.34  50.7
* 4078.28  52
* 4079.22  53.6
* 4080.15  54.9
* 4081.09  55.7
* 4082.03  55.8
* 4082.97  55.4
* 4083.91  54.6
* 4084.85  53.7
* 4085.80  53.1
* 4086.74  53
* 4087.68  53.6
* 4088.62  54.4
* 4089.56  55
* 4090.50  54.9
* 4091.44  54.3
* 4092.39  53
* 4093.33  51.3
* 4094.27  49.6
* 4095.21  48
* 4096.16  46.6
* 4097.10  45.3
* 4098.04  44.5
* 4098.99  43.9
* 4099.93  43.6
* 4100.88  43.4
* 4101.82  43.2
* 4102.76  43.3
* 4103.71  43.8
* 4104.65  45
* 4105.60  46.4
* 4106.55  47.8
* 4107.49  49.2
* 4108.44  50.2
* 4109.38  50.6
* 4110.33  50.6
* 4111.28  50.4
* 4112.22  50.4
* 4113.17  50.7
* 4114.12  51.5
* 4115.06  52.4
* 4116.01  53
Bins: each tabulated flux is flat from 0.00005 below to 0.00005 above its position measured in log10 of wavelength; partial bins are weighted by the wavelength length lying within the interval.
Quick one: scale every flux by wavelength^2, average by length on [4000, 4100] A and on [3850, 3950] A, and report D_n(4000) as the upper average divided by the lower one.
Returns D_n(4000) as 1.7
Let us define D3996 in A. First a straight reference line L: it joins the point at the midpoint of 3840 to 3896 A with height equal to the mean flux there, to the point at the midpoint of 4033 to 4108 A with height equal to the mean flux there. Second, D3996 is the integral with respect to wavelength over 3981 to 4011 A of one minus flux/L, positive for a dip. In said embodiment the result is -3.2 A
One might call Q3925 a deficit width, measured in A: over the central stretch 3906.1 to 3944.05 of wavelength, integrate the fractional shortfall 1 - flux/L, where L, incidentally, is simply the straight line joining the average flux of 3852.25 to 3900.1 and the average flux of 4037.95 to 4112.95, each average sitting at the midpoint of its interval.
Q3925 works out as 6.2 A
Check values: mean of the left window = 33.5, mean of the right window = 50.8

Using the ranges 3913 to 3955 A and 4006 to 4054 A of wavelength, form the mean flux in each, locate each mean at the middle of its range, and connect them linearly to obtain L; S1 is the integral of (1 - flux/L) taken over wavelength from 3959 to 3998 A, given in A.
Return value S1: 4.4 A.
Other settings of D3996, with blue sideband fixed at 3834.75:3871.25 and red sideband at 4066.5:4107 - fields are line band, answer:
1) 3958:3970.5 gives 4.0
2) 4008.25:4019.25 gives -2.8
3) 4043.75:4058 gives -1.1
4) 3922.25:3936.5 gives 4.7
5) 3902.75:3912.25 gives -0.5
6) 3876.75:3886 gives 0.5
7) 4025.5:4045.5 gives -2.5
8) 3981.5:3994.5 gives -1.5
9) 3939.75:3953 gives 0.9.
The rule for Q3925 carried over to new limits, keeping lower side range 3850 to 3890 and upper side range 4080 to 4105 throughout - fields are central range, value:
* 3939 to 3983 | 6.7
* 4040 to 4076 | -3.0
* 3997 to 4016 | -3.9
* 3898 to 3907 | -0.3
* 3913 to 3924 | -0.4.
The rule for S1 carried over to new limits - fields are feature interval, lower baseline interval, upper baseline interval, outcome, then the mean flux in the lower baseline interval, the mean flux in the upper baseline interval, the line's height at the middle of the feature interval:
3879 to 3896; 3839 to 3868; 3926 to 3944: -2.5 A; 31.9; 24.2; 28.7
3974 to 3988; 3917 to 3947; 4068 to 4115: -2.3 A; 28.9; 50.5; 35.5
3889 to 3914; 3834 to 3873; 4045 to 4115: -1.3 A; 31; 50.7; 35.1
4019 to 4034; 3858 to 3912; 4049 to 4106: -2.3 A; 34.4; 50.8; 46.4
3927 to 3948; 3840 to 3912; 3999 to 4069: 7.6 A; 33.7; 52.4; 41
